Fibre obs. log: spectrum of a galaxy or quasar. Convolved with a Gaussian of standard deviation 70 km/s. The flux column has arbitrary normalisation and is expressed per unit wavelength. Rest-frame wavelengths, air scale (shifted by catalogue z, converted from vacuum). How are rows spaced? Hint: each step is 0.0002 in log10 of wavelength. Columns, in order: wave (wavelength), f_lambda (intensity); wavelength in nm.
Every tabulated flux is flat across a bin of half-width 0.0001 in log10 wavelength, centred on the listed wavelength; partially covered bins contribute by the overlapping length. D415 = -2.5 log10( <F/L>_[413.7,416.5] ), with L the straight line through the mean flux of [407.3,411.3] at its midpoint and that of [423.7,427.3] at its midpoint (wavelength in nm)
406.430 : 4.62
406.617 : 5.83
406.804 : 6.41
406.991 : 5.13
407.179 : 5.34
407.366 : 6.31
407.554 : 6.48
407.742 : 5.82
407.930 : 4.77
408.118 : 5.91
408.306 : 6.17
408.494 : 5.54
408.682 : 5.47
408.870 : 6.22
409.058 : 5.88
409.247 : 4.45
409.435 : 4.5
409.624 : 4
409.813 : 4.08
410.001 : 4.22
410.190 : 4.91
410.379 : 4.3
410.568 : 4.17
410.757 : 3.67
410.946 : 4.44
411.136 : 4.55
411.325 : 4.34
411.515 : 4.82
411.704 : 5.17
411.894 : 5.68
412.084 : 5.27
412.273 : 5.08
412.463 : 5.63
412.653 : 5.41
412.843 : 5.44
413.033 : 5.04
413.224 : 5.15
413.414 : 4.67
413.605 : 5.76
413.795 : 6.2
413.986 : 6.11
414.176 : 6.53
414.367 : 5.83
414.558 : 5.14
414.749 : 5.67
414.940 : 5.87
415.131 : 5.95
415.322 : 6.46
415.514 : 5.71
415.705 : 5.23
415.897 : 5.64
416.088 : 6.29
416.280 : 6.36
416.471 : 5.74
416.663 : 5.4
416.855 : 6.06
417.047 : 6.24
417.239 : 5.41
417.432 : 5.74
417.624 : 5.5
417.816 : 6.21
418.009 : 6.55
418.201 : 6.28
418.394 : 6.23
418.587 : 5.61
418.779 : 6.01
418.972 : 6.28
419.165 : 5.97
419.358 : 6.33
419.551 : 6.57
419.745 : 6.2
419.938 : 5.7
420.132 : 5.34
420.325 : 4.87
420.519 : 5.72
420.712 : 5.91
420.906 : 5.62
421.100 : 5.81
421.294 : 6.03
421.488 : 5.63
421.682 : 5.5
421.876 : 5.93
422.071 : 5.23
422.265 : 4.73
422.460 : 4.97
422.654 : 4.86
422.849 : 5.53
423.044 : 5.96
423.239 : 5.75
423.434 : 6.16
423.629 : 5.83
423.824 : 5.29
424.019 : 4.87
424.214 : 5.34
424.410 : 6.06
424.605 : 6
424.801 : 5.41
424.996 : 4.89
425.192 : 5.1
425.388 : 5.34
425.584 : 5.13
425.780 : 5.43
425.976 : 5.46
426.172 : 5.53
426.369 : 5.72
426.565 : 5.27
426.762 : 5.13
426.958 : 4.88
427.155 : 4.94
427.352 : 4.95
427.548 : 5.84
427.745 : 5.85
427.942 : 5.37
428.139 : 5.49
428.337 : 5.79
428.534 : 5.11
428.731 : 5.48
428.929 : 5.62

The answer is -0.157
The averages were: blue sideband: 5.02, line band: 5.92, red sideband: 5.32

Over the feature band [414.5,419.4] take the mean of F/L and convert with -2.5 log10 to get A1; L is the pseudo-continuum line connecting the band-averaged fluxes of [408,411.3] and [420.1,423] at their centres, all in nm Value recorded -0.137 mag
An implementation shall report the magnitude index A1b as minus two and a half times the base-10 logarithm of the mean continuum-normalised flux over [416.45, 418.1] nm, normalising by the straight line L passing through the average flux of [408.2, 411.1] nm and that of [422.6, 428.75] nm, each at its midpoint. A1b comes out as -0.15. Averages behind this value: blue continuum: 4.8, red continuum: 5.43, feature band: 5.87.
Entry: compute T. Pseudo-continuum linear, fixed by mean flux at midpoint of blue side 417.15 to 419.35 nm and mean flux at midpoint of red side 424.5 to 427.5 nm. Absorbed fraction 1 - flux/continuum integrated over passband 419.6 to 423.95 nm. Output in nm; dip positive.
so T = 0.07 nm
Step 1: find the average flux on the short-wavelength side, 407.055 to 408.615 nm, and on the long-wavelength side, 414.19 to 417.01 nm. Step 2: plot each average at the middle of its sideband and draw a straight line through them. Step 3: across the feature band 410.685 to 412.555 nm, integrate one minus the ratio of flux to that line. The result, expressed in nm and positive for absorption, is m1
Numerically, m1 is 0.30 nm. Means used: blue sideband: 5.77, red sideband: 5.84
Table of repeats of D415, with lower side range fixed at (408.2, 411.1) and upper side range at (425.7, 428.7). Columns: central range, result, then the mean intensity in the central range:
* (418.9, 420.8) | -0.147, 5.88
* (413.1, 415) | -0.150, 5.68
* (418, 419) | -0.199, 6.12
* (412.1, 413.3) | -0.083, 5.29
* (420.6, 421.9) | -0.115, 5.77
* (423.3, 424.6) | -0.070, 5.63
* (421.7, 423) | -0.006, 5.25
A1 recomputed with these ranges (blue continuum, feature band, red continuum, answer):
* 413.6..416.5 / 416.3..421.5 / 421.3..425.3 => -0.036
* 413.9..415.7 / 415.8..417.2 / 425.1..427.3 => -0.028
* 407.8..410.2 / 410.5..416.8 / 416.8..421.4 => 0.014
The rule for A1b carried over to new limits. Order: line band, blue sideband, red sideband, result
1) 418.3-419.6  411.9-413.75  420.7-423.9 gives -0.12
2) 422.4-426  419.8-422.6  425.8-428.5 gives 0.00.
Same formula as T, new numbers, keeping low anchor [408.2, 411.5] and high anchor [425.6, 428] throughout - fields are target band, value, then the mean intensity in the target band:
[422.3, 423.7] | -0.08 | 5.54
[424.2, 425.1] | -0.05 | 5.56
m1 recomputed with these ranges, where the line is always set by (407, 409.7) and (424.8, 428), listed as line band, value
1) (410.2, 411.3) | 0.24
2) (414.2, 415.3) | -0.08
